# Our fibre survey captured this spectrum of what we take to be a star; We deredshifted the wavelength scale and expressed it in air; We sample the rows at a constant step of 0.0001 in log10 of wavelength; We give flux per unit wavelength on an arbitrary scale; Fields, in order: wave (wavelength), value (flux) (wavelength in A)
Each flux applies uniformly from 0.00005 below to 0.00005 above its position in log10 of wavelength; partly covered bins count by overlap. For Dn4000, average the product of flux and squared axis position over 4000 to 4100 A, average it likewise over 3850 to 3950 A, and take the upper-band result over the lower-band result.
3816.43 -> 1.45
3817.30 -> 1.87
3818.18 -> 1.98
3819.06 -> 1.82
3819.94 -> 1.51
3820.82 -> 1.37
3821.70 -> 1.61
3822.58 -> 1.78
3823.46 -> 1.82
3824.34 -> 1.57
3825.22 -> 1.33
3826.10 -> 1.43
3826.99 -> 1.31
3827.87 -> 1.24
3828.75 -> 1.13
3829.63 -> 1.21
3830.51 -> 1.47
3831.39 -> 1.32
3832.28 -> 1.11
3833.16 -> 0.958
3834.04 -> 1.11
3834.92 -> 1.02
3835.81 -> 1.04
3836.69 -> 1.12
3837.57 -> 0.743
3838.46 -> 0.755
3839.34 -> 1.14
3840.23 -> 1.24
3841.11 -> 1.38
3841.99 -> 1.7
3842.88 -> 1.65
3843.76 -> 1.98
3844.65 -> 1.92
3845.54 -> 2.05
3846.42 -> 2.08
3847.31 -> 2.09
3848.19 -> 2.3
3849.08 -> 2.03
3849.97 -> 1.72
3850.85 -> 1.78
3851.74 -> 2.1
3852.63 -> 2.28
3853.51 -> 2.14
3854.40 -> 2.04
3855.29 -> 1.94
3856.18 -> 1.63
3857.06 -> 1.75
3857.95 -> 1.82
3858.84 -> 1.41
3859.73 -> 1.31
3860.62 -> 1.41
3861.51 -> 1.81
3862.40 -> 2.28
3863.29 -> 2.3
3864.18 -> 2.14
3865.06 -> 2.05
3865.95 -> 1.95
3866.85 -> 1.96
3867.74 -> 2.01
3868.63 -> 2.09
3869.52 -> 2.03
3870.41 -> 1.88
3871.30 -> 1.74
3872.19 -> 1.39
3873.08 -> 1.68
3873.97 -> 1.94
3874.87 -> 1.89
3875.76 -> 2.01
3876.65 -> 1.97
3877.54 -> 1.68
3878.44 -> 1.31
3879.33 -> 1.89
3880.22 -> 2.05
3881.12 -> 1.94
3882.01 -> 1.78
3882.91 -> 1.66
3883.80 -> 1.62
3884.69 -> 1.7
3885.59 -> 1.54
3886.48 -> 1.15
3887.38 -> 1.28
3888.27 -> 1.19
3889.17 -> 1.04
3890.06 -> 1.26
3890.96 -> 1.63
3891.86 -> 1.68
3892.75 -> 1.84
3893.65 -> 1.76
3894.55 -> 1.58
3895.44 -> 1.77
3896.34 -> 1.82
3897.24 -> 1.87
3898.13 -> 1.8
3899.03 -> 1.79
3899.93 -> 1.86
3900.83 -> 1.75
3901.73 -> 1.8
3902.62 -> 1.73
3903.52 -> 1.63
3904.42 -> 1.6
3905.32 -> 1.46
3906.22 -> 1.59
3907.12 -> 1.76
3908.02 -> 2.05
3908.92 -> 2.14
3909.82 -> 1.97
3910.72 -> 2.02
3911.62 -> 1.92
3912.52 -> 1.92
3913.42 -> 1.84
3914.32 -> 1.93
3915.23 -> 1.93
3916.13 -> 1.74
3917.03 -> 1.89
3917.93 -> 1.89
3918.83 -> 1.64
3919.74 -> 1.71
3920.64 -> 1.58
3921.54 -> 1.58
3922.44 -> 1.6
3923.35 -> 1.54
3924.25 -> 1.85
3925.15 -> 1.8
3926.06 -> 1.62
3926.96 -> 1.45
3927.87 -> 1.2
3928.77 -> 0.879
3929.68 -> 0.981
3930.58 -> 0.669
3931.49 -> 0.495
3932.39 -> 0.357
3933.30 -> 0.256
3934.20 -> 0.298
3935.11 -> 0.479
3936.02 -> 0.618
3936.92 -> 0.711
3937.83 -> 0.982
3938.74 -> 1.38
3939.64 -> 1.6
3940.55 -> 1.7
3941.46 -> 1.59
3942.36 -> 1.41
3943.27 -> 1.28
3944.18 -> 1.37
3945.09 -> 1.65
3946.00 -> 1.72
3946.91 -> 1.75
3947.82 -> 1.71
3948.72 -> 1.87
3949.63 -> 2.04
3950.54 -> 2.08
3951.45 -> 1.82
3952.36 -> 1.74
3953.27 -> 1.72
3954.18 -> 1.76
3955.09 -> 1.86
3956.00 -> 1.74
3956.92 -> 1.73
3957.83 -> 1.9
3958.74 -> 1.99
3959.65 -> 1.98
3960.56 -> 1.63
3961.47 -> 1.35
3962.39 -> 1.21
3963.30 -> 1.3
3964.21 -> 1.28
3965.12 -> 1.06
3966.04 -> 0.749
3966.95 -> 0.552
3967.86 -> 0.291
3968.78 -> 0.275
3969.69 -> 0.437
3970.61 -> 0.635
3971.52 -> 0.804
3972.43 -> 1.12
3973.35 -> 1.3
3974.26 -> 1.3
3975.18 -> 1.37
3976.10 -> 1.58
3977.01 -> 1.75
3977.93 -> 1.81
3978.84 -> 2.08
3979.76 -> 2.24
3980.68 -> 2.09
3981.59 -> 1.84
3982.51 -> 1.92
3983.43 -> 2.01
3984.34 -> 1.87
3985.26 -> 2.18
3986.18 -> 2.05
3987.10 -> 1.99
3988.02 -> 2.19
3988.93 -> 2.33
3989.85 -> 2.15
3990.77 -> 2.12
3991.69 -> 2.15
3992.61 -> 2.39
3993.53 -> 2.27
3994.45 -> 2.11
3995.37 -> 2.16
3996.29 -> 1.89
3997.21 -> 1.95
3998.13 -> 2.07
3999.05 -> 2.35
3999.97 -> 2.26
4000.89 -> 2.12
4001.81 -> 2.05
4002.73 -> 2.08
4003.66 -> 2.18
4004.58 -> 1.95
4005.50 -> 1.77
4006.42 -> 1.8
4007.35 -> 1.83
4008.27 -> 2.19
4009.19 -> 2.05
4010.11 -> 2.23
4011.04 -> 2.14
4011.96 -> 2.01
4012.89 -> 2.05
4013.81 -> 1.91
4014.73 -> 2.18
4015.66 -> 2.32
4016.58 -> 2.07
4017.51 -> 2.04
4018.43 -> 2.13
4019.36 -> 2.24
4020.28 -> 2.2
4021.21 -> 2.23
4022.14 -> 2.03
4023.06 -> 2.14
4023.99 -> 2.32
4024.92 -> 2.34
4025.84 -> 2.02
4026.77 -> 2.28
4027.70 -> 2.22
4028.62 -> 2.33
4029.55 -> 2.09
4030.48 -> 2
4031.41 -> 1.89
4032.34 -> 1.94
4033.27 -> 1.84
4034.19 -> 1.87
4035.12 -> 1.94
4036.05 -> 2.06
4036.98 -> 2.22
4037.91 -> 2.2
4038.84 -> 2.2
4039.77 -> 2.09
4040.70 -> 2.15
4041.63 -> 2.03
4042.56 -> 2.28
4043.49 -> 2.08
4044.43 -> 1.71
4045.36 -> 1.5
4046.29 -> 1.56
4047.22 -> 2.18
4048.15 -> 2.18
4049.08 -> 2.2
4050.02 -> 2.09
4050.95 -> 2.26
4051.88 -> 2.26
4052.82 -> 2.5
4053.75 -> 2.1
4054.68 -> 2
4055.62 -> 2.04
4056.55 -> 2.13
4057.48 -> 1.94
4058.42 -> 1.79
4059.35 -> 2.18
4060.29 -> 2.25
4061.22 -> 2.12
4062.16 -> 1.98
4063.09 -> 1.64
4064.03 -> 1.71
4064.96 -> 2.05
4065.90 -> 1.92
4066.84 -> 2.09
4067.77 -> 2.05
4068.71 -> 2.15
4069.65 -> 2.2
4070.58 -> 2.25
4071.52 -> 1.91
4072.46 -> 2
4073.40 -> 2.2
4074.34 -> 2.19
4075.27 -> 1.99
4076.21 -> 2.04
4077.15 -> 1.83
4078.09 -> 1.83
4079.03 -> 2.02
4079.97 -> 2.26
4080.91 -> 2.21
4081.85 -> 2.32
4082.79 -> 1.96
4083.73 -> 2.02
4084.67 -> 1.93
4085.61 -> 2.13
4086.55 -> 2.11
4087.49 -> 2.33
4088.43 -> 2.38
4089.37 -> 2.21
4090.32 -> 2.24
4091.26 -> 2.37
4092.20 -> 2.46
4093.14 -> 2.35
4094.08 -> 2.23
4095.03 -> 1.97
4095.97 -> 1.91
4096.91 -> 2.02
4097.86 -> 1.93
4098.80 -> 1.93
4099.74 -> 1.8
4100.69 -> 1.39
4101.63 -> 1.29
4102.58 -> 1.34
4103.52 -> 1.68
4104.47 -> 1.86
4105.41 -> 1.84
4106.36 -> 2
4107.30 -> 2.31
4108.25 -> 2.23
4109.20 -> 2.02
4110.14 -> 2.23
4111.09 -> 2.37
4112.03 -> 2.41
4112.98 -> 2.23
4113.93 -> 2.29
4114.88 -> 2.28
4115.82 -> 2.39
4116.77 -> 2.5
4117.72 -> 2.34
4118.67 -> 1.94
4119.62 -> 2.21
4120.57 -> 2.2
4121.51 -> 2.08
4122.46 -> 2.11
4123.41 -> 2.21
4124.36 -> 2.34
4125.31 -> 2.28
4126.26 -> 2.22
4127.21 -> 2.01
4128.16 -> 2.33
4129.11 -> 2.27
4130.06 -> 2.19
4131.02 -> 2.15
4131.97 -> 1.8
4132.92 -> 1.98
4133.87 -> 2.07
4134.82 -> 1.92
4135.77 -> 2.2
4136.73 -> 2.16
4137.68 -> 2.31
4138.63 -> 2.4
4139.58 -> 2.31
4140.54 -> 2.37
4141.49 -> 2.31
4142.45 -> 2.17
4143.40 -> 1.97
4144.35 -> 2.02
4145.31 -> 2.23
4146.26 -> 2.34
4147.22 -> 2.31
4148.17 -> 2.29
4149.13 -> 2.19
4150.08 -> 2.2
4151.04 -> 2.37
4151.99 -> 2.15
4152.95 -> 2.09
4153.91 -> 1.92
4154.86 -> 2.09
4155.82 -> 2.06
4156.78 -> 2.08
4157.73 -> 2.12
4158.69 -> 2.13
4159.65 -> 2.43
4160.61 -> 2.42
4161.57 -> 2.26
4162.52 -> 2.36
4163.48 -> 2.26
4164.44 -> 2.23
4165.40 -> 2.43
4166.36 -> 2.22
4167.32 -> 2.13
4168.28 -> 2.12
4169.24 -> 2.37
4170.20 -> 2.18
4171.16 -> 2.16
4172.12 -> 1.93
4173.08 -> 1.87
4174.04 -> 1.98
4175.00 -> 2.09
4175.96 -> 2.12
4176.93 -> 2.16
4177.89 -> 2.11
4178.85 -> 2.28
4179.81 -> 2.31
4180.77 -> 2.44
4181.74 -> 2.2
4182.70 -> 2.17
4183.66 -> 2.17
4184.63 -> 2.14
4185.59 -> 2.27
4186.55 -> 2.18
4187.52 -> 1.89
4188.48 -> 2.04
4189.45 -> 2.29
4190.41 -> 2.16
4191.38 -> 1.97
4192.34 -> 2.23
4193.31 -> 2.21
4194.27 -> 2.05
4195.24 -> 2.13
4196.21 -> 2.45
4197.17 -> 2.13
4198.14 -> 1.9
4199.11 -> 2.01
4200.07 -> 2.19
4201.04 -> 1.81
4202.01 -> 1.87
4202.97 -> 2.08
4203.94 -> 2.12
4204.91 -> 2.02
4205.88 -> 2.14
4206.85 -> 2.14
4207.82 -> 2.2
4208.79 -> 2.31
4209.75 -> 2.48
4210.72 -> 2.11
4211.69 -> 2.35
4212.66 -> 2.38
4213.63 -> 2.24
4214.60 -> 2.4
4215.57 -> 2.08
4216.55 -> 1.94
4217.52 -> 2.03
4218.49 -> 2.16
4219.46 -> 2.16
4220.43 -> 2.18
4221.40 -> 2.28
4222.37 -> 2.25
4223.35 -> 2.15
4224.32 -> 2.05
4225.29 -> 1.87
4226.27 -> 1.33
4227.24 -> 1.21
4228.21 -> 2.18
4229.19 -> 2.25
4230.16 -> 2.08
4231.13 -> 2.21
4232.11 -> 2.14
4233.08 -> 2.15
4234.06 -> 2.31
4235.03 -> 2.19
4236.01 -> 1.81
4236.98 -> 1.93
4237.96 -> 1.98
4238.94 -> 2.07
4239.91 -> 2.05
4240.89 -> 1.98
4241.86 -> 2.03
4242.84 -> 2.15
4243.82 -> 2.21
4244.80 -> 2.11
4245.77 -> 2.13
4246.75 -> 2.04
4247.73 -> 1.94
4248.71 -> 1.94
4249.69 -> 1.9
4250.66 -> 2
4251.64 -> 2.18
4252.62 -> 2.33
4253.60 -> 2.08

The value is 1.4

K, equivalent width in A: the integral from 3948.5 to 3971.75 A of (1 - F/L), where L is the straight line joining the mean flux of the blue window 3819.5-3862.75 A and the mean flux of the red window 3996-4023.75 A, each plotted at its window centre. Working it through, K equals 6.6 A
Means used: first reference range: 1.57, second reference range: 2.09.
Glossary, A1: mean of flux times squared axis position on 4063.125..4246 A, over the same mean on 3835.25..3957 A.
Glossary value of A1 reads 1.48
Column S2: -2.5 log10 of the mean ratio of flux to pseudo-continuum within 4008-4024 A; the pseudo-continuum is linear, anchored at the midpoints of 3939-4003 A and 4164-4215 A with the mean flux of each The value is -0.19 mag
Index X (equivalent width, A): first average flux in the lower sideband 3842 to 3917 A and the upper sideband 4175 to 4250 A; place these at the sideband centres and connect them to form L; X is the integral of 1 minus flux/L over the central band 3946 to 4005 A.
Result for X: 5.2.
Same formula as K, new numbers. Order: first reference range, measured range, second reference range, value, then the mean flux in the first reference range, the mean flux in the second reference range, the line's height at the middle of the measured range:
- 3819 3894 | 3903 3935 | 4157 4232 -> 4.4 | 1.64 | 2.14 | 1.74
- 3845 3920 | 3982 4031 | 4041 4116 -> -3.7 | 1.8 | 2.06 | 1.96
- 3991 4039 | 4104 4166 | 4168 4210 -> -2.1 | 2.1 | 2.14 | 2.13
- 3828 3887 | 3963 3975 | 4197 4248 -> 6.3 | 1.68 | 2.09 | 1.81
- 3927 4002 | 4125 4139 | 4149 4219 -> -0.9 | 1.54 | 2.16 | 2.01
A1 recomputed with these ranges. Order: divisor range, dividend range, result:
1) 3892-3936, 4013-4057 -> 1.44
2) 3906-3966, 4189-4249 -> 1.59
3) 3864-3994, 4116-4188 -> 1.52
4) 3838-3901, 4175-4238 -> 1.42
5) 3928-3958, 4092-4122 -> 1.68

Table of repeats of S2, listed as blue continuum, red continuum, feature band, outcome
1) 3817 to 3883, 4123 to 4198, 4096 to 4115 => 0.07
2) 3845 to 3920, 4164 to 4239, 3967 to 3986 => 0.30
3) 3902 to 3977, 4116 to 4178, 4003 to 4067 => -0.17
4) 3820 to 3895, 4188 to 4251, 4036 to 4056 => -0.12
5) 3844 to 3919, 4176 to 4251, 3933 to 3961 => 0.24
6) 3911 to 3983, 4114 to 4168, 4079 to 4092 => -0.11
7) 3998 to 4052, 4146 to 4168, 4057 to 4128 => 0.04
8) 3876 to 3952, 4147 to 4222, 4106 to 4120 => -0.13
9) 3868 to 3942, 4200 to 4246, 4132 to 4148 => -0.12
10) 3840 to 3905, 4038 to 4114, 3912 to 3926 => 0.05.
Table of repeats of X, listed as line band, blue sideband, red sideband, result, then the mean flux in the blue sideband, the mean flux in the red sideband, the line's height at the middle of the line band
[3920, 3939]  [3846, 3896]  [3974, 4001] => 8.4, 1.79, 2.02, 1.91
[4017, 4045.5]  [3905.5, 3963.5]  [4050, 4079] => -2.6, 1.53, 2.05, 1.92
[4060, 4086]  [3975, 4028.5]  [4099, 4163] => 0.9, 2.08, 2.14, 2.11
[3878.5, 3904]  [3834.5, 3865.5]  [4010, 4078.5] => 2.0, 1.72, 2.07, 1.79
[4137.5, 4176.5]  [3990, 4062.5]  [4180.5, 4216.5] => -1.0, 2.09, 2.16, 2.14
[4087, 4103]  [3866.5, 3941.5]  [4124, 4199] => 0.1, 1.57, 2.18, 2.02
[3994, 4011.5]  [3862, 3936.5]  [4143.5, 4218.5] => -2.3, 1.62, 2.17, 1.82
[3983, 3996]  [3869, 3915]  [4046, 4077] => -1.5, 1.73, 2.07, 1.92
